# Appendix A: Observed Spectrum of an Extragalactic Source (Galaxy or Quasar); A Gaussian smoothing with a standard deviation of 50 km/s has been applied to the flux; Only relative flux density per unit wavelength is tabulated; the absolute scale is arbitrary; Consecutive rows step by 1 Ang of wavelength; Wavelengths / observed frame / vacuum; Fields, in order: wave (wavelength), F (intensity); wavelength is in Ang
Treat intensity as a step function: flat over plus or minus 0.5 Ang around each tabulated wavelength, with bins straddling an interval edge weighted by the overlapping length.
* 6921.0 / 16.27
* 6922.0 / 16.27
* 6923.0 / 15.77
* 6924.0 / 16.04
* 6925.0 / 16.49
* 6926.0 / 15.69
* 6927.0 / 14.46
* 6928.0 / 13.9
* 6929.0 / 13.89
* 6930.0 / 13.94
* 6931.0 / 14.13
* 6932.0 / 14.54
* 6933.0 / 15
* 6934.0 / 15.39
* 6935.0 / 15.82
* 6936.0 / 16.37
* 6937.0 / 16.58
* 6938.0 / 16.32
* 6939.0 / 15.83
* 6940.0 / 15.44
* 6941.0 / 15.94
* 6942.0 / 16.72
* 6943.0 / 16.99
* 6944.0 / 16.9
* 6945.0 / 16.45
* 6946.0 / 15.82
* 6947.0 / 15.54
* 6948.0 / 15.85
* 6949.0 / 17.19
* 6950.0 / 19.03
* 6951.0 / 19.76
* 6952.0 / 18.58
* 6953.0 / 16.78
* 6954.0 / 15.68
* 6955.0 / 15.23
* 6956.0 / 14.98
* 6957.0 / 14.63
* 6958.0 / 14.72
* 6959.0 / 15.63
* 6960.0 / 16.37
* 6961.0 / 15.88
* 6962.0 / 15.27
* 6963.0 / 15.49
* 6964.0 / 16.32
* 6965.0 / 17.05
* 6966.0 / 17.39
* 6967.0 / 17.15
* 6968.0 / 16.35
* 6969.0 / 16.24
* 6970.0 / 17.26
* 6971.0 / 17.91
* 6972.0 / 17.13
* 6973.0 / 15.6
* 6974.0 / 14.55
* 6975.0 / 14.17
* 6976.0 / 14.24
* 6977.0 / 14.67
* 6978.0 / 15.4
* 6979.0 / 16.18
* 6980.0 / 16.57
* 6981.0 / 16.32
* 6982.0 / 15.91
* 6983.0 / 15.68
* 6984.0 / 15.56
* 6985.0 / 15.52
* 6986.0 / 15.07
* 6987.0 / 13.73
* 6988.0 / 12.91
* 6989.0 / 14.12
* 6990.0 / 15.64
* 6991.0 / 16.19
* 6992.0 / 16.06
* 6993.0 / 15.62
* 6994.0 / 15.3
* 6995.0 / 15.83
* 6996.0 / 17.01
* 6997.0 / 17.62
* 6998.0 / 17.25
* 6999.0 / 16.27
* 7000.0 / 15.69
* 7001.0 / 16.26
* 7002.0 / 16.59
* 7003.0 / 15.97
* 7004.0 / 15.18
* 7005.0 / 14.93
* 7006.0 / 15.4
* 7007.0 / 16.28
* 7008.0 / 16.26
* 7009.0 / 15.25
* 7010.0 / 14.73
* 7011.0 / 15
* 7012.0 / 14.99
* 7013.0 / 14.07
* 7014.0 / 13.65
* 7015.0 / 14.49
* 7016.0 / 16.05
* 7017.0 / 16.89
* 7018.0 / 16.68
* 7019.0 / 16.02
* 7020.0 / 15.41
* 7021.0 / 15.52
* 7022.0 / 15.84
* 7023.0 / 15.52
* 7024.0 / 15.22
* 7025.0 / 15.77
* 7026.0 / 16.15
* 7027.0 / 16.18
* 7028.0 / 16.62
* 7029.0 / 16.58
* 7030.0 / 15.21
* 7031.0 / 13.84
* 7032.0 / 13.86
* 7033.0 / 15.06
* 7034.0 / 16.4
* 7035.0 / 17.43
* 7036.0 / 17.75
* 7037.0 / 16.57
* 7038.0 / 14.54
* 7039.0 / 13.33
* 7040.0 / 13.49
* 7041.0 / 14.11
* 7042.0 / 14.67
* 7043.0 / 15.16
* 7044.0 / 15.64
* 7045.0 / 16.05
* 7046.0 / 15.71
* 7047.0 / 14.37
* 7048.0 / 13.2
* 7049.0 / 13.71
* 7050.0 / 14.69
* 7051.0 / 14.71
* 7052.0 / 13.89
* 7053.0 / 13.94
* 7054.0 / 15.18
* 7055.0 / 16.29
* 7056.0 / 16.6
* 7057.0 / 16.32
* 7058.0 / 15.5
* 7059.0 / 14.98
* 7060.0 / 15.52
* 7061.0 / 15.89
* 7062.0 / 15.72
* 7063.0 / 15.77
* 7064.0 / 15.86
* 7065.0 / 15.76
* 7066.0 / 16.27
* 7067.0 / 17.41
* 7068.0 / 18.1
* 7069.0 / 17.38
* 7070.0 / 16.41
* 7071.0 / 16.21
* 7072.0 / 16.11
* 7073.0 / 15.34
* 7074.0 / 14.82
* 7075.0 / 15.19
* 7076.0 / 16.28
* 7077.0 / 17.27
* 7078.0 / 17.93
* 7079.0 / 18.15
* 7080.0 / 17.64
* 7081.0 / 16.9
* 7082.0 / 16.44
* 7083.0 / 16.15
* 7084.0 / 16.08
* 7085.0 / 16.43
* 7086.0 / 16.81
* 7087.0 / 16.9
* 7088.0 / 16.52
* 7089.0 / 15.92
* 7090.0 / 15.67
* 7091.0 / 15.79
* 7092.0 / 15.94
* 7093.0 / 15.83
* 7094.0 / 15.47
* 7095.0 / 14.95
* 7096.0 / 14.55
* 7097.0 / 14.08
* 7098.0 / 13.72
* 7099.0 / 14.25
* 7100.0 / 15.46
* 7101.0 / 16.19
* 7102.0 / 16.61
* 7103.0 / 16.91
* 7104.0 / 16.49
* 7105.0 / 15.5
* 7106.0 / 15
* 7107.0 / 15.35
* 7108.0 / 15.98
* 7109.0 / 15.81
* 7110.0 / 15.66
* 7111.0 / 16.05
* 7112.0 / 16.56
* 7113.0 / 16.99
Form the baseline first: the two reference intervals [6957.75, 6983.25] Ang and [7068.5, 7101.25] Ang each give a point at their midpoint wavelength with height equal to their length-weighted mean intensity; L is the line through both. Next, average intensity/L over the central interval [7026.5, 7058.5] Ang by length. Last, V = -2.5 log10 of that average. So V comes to 0.06 mag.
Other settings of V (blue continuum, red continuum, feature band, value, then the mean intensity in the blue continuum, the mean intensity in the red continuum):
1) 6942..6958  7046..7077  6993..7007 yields 0.00 mag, 16.6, 15.6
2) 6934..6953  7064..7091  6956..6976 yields 0.05 mag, 16.7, 16.5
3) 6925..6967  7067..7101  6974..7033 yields 0.03 mag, 16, 16.1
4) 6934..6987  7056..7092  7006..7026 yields 0.05 mag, 16.1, 16.3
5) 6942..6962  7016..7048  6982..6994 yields 0.06 mag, 16.4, 15.5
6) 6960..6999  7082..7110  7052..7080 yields -0.03 mag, 15.9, 15.7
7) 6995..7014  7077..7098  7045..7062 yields 0.06 mag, 15.8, 16.2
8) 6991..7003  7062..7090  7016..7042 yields 0.05 mag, 16.3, 16.5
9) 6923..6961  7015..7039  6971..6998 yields 0.02 mag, 15.9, 15.8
